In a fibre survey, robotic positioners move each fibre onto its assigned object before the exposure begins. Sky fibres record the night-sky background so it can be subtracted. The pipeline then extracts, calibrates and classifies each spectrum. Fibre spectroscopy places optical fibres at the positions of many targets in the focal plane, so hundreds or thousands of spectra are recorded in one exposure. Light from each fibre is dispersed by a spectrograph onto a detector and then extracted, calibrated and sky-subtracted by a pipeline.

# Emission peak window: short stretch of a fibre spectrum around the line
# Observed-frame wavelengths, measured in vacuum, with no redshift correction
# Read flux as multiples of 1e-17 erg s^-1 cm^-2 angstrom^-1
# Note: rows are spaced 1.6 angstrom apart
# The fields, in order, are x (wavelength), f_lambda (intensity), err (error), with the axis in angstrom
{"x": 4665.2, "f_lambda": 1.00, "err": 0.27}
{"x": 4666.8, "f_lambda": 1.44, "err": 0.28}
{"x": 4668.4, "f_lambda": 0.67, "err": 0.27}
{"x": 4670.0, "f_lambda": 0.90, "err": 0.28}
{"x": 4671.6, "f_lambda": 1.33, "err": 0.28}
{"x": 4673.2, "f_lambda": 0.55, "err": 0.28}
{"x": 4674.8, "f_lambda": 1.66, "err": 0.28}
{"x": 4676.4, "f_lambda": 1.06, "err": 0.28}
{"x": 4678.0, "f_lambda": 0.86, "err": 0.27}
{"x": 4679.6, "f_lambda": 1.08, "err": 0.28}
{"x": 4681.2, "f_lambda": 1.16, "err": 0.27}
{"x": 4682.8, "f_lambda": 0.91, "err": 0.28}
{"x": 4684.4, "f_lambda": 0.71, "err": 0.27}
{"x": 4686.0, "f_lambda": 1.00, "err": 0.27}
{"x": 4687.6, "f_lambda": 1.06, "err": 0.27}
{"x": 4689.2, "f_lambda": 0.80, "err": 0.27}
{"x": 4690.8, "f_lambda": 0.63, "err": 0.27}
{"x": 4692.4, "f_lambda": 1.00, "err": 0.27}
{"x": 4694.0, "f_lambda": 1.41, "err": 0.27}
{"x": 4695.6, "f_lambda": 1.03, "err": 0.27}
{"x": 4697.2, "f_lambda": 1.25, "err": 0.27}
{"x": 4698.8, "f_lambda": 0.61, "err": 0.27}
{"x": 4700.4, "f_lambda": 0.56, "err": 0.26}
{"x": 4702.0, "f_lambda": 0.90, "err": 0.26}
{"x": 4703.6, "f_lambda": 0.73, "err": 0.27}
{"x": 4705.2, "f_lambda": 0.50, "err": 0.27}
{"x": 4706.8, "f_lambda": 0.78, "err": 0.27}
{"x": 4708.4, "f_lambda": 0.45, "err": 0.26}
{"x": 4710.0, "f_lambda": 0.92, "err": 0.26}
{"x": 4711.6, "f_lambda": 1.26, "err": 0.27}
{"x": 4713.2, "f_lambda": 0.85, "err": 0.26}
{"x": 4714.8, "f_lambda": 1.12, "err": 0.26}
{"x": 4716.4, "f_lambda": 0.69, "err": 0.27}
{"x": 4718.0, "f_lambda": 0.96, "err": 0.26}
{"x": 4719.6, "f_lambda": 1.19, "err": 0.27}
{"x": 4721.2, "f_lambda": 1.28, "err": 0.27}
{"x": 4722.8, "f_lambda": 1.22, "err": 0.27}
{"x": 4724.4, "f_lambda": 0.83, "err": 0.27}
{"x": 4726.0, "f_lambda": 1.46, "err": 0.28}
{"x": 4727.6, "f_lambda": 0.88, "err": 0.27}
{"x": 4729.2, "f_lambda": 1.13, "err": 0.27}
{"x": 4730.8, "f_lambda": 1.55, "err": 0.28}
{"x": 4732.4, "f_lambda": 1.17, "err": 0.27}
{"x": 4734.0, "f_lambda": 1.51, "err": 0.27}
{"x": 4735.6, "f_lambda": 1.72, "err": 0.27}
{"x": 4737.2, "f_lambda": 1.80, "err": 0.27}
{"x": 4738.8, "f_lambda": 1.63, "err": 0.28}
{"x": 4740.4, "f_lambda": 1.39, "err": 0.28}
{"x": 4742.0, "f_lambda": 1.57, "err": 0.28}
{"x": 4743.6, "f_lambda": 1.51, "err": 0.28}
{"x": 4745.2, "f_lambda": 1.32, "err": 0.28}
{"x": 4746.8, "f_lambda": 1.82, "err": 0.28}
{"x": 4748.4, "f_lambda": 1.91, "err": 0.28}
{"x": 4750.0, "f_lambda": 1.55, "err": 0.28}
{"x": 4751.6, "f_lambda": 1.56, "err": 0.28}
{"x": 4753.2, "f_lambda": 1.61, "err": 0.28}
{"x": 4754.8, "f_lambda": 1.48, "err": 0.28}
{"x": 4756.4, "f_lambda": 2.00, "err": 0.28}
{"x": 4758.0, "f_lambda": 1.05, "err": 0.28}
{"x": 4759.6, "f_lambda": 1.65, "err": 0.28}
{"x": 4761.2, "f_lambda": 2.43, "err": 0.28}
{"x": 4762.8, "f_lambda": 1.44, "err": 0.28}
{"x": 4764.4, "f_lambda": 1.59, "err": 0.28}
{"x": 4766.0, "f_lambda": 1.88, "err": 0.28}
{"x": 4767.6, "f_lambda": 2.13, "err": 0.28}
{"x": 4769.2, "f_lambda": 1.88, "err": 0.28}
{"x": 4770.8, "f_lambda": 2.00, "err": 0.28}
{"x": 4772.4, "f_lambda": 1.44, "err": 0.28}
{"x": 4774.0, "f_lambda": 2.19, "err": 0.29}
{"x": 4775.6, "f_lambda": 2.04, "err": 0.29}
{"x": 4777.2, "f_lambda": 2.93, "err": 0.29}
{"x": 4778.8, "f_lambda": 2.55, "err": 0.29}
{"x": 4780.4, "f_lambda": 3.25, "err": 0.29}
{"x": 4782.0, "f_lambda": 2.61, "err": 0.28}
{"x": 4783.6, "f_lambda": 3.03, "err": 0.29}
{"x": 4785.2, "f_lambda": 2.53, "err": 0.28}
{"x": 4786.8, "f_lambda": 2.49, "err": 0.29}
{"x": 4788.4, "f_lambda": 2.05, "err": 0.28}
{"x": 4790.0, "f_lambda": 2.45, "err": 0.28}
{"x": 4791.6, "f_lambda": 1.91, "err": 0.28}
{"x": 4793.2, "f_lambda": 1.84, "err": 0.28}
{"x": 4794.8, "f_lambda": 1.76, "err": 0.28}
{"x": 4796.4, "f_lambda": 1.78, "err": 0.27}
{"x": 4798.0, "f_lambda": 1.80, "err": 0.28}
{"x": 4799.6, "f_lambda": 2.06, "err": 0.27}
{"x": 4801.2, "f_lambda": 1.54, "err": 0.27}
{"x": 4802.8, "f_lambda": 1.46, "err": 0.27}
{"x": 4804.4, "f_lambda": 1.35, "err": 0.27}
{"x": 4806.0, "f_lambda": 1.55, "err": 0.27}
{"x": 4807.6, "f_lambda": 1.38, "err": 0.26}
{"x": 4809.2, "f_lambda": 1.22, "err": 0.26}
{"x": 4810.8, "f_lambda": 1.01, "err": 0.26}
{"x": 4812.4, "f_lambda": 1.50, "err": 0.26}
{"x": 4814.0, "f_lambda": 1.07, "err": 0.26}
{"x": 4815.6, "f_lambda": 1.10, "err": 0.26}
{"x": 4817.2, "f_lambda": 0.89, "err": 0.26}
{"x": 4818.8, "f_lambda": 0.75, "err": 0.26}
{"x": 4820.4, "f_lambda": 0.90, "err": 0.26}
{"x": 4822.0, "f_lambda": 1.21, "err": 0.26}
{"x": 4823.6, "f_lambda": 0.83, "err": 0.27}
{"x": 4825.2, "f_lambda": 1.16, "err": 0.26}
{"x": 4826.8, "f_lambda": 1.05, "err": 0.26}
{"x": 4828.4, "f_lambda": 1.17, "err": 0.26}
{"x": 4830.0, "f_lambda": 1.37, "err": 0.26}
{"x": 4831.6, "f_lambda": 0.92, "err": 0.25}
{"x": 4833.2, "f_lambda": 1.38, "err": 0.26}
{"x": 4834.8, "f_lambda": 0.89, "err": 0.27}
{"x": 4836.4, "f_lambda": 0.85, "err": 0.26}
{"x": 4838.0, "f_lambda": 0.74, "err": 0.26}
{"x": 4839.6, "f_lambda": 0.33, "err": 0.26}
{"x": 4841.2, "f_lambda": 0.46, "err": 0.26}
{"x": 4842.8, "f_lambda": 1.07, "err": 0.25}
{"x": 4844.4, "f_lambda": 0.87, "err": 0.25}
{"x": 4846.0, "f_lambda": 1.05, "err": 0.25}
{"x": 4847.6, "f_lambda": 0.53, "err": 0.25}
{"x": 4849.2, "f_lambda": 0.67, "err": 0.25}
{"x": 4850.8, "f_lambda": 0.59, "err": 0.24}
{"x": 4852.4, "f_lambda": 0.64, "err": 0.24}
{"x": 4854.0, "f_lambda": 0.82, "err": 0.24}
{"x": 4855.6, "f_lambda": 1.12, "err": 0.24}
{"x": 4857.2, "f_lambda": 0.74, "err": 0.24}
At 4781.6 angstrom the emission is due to C III]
